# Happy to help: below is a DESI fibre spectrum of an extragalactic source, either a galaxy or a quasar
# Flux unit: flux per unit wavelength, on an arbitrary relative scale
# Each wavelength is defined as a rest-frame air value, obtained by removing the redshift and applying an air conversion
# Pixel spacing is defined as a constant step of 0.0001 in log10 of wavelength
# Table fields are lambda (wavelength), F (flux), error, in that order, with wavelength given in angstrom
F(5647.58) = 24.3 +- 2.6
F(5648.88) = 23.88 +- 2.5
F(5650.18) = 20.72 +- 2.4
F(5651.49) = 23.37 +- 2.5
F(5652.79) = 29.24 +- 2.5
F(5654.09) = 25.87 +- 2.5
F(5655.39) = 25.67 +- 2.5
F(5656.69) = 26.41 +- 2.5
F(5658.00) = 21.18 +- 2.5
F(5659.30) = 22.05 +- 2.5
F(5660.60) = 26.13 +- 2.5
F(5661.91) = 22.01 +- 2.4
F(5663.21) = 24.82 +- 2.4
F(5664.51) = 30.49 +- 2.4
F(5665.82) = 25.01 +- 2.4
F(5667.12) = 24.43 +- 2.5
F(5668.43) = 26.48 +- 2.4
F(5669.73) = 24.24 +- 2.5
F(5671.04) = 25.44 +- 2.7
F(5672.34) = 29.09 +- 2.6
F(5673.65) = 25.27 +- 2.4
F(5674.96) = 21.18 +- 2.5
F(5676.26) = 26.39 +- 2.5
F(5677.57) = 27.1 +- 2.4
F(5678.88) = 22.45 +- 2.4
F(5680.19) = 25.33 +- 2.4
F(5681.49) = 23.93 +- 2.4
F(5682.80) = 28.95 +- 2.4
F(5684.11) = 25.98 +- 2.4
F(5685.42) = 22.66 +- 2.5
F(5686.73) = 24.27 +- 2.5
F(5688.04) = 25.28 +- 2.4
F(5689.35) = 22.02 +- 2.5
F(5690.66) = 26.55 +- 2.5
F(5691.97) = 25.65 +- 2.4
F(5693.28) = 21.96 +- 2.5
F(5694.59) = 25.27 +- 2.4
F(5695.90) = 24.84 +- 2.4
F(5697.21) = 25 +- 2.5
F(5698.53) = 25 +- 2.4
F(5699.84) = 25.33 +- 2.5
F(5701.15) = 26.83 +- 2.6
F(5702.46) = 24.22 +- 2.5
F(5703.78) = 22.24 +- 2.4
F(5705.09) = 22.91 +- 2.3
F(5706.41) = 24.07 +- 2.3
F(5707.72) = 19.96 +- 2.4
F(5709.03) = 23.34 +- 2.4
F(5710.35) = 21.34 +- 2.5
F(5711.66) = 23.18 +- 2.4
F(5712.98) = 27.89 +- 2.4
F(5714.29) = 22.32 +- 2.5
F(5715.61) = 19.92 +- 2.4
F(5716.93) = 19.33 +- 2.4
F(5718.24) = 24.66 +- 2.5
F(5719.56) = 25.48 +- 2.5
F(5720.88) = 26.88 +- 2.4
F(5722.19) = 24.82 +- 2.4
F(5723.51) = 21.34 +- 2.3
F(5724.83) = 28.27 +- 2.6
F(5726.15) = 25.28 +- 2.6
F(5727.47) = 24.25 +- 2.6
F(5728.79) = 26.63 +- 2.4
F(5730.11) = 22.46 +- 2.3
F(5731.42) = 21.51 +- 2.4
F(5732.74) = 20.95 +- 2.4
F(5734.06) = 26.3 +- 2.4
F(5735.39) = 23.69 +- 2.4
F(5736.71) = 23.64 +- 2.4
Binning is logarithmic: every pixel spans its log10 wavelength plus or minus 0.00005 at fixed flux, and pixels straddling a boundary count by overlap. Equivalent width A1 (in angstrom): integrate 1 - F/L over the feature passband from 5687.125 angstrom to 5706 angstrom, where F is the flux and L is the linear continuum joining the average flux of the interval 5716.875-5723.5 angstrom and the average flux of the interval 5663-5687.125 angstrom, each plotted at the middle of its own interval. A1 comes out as 0.36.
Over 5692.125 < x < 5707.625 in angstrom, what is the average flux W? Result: 24.2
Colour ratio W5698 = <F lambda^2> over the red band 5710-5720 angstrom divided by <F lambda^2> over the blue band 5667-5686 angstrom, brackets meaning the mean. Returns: 0.9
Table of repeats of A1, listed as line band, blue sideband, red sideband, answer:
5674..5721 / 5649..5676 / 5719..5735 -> 1.1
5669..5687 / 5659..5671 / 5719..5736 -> -0.1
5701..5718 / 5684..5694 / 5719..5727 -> 1.4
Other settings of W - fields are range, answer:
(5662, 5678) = 25.7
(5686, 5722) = 23.9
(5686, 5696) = 24.5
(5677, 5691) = 24.9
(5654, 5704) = 25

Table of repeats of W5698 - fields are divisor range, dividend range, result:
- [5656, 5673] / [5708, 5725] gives 0.95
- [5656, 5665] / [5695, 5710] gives 0.99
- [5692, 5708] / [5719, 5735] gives 1.02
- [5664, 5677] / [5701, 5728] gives 0.93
